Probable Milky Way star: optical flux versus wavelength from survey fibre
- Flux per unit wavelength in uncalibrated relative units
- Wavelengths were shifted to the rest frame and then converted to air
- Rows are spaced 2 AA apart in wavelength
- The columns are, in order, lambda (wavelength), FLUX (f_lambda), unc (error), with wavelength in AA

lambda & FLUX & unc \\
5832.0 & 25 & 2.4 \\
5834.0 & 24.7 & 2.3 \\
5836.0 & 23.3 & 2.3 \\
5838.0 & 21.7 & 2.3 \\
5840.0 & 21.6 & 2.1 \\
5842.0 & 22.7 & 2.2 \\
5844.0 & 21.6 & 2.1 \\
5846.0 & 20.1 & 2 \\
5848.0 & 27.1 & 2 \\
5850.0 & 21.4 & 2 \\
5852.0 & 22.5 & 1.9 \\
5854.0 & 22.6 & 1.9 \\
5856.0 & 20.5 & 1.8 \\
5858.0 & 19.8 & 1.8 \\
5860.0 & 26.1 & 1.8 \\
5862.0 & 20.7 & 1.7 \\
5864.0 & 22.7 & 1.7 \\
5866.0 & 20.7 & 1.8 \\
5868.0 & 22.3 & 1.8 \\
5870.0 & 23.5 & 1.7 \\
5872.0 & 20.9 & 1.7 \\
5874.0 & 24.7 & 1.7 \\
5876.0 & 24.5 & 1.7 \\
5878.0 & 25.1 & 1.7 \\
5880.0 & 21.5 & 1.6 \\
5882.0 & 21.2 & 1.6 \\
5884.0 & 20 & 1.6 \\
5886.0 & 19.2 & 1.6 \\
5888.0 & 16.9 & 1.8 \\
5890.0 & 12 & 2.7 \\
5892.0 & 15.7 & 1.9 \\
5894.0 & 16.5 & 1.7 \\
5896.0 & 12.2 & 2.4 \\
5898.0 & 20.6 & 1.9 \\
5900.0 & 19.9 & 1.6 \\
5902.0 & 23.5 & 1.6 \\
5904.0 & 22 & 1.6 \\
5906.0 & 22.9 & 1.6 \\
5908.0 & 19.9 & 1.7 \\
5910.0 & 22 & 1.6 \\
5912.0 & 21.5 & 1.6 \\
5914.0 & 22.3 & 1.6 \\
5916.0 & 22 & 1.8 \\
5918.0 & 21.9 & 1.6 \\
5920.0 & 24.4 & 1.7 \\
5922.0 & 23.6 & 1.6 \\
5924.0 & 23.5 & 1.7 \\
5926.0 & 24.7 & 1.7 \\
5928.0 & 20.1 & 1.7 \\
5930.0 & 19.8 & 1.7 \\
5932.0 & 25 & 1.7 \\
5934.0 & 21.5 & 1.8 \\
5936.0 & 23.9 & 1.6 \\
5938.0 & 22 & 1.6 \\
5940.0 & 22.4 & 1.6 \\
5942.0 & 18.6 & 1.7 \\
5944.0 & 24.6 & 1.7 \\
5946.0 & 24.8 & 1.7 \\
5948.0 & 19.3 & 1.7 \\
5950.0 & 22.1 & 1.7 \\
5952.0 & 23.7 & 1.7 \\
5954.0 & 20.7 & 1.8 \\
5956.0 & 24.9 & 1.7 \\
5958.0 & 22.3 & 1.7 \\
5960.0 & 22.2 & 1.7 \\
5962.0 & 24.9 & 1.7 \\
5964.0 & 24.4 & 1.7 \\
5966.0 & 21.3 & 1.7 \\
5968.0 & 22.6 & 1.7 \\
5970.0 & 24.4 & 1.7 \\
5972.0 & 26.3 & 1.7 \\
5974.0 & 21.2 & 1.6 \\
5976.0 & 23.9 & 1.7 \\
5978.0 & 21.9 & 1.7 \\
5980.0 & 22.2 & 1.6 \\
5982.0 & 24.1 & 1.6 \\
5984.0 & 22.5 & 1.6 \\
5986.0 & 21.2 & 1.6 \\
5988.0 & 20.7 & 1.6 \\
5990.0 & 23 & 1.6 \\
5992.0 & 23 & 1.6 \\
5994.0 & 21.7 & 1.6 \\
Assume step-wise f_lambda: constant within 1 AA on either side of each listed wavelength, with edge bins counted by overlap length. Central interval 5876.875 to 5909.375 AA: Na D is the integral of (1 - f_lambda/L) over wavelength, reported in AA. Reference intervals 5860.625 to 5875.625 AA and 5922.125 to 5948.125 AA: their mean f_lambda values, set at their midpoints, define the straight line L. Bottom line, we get 4.4 AA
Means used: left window 22.4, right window 22.5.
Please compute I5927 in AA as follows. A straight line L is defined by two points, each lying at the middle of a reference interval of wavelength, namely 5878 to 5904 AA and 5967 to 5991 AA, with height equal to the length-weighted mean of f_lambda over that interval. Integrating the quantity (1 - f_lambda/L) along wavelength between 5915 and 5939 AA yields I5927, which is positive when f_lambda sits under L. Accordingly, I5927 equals -2.75 AA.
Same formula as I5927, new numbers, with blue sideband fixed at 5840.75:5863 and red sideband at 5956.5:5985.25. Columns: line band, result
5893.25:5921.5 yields 2.2 AA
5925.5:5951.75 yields 0.8 AA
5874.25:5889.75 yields 1.1 AA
